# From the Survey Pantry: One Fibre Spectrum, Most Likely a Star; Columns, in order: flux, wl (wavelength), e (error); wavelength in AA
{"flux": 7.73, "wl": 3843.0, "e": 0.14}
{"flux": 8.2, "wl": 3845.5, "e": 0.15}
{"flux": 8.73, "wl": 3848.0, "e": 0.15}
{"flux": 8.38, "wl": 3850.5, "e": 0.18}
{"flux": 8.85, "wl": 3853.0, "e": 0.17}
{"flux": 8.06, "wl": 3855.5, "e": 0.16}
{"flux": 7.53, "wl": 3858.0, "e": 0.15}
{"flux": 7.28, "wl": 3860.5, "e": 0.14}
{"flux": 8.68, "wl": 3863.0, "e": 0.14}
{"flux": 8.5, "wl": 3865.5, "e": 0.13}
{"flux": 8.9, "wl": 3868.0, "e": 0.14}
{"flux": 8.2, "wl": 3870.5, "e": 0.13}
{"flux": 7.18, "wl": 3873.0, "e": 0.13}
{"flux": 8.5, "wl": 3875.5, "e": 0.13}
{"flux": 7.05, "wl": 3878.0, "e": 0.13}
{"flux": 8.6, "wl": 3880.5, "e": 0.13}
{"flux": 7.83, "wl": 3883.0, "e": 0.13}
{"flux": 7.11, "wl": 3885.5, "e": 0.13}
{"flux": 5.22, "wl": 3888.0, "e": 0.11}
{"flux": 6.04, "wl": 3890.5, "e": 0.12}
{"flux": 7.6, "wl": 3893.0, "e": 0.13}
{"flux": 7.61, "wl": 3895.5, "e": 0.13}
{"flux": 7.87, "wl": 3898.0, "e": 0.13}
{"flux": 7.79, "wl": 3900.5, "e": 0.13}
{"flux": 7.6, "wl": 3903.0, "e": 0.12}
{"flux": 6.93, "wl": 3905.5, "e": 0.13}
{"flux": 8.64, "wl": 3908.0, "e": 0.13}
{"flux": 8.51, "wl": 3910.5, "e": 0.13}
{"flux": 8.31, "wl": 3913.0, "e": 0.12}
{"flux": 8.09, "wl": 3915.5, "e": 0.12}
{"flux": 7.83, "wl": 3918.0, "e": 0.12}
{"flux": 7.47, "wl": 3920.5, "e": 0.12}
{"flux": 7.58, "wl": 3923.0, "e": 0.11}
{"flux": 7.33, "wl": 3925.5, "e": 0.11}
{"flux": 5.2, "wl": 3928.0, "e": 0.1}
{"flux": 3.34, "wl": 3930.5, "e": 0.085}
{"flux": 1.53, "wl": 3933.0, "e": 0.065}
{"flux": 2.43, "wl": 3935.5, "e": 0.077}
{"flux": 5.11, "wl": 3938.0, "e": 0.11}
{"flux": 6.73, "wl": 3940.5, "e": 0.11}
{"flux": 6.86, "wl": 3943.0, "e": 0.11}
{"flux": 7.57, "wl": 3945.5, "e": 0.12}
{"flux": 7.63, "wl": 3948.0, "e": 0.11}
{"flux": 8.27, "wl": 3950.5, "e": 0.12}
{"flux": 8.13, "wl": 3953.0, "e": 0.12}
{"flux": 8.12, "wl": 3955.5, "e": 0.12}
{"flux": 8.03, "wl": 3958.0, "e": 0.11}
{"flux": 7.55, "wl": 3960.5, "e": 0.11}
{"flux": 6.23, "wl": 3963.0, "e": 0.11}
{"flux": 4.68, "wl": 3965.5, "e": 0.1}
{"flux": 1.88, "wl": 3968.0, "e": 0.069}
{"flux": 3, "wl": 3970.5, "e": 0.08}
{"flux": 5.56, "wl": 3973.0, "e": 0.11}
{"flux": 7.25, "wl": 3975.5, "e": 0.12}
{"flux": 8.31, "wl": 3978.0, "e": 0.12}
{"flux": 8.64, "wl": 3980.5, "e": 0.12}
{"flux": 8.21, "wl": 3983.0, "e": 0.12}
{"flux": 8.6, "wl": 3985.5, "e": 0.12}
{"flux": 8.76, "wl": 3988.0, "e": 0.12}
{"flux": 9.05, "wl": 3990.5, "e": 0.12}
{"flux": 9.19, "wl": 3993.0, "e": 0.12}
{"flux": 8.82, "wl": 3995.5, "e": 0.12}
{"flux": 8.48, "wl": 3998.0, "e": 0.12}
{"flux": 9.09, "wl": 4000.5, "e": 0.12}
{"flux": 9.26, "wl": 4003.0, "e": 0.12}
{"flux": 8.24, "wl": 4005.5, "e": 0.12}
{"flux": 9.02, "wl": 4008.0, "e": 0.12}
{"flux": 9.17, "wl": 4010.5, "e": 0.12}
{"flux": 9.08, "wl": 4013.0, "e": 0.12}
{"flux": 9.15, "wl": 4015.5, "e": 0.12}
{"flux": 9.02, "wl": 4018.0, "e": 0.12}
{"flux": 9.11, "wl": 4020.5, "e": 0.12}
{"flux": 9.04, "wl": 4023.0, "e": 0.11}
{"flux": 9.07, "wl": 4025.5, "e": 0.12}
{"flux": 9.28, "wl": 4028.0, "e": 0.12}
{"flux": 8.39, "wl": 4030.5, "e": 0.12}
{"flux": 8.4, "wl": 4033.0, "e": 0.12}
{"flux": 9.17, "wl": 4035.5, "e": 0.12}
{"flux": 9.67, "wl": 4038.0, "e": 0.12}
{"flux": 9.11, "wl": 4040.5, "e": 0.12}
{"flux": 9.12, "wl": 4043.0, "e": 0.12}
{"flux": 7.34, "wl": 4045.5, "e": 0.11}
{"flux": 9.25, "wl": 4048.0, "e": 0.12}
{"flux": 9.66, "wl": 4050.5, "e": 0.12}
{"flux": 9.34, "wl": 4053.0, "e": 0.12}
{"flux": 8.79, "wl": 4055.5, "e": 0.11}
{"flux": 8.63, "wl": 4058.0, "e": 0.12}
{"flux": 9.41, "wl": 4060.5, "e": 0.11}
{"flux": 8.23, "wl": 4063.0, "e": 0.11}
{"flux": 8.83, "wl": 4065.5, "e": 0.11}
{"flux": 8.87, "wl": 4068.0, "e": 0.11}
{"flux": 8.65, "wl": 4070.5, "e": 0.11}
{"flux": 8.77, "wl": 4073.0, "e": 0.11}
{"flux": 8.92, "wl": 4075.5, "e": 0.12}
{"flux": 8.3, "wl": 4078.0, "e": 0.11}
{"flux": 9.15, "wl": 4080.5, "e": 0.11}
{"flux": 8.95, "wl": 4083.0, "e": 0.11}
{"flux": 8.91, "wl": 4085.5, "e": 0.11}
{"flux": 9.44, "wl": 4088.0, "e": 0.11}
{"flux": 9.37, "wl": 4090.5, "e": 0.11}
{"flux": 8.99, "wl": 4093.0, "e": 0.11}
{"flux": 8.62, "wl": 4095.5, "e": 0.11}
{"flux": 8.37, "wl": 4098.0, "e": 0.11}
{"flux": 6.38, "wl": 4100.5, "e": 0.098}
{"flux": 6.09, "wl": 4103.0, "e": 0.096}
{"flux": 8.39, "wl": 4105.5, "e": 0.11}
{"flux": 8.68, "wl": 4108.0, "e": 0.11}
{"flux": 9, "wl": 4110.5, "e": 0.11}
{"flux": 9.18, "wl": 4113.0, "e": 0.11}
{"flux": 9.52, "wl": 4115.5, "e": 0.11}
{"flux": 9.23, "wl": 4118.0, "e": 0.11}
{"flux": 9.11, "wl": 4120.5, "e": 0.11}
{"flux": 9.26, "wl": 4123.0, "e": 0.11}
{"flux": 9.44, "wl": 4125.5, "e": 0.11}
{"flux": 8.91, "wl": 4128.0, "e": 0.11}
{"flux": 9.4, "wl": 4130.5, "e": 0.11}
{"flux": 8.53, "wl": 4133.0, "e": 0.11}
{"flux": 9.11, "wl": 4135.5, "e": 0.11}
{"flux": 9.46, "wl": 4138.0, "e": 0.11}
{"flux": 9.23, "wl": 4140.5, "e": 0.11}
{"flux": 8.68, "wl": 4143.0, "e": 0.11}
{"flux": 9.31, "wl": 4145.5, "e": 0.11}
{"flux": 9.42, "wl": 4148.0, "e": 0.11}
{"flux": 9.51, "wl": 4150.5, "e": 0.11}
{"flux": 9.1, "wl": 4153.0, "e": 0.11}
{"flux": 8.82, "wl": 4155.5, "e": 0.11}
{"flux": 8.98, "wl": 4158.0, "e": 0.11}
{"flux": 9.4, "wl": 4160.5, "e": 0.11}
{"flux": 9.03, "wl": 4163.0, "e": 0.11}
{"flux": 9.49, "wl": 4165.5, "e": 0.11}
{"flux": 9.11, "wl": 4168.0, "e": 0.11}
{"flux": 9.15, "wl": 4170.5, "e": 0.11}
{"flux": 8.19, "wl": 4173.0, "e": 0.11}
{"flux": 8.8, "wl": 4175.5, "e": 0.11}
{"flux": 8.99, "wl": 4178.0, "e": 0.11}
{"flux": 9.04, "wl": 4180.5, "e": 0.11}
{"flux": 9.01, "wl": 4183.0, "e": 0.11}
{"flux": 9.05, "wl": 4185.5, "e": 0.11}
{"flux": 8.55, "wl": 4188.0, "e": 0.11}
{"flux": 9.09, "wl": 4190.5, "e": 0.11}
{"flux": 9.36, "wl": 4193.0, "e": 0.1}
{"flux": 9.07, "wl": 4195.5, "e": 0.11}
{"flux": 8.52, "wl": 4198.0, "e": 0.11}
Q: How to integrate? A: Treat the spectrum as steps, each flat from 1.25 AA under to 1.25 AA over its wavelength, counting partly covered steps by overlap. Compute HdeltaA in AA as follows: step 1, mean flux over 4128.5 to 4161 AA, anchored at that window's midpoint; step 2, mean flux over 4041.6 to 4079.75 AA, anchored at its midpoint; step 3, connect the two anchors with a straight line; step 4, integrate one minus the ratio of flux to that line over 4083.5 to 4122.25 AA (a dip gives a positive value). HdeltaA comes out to 1.5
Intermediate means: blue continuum 8.81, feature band 8.63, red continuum 9.14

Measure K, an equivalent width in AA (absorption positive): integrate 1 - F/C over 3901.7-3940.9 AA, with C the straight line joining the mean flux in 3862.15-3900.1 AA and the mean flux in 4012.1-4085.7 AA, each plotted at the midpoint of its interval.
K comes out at 7.5 AA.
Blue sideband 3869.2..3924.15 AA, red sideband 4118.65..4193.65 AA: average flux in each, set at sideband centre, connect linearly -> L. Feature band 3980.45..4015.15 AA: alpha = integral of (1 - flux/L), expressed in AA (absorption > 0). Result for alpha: -2.8 AA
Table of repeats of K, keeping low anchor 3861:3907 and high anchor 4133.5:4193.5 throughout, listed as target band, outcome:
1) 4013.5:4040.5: -2.2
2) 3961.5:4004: 4.2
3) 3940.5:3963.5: 1.1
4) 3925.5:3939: 6.9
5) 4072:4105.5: 0.8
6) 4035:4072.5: -1.9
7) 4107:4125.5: -0.7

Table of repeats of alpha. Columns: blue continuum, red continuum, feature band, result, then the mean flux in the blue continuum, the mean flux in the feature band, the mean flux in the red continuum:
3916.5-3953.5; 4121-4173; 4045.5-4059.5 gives -2.08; 6.17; 8.98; 9.14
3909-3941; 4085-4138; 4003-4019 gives -3.55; 6.12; 8.97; 8.77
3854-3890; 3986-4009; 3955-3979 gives 7.31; 7.73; 5.97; 8.87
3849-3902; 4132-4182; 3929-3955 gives 7.26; 7.76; 5.82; 9.07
